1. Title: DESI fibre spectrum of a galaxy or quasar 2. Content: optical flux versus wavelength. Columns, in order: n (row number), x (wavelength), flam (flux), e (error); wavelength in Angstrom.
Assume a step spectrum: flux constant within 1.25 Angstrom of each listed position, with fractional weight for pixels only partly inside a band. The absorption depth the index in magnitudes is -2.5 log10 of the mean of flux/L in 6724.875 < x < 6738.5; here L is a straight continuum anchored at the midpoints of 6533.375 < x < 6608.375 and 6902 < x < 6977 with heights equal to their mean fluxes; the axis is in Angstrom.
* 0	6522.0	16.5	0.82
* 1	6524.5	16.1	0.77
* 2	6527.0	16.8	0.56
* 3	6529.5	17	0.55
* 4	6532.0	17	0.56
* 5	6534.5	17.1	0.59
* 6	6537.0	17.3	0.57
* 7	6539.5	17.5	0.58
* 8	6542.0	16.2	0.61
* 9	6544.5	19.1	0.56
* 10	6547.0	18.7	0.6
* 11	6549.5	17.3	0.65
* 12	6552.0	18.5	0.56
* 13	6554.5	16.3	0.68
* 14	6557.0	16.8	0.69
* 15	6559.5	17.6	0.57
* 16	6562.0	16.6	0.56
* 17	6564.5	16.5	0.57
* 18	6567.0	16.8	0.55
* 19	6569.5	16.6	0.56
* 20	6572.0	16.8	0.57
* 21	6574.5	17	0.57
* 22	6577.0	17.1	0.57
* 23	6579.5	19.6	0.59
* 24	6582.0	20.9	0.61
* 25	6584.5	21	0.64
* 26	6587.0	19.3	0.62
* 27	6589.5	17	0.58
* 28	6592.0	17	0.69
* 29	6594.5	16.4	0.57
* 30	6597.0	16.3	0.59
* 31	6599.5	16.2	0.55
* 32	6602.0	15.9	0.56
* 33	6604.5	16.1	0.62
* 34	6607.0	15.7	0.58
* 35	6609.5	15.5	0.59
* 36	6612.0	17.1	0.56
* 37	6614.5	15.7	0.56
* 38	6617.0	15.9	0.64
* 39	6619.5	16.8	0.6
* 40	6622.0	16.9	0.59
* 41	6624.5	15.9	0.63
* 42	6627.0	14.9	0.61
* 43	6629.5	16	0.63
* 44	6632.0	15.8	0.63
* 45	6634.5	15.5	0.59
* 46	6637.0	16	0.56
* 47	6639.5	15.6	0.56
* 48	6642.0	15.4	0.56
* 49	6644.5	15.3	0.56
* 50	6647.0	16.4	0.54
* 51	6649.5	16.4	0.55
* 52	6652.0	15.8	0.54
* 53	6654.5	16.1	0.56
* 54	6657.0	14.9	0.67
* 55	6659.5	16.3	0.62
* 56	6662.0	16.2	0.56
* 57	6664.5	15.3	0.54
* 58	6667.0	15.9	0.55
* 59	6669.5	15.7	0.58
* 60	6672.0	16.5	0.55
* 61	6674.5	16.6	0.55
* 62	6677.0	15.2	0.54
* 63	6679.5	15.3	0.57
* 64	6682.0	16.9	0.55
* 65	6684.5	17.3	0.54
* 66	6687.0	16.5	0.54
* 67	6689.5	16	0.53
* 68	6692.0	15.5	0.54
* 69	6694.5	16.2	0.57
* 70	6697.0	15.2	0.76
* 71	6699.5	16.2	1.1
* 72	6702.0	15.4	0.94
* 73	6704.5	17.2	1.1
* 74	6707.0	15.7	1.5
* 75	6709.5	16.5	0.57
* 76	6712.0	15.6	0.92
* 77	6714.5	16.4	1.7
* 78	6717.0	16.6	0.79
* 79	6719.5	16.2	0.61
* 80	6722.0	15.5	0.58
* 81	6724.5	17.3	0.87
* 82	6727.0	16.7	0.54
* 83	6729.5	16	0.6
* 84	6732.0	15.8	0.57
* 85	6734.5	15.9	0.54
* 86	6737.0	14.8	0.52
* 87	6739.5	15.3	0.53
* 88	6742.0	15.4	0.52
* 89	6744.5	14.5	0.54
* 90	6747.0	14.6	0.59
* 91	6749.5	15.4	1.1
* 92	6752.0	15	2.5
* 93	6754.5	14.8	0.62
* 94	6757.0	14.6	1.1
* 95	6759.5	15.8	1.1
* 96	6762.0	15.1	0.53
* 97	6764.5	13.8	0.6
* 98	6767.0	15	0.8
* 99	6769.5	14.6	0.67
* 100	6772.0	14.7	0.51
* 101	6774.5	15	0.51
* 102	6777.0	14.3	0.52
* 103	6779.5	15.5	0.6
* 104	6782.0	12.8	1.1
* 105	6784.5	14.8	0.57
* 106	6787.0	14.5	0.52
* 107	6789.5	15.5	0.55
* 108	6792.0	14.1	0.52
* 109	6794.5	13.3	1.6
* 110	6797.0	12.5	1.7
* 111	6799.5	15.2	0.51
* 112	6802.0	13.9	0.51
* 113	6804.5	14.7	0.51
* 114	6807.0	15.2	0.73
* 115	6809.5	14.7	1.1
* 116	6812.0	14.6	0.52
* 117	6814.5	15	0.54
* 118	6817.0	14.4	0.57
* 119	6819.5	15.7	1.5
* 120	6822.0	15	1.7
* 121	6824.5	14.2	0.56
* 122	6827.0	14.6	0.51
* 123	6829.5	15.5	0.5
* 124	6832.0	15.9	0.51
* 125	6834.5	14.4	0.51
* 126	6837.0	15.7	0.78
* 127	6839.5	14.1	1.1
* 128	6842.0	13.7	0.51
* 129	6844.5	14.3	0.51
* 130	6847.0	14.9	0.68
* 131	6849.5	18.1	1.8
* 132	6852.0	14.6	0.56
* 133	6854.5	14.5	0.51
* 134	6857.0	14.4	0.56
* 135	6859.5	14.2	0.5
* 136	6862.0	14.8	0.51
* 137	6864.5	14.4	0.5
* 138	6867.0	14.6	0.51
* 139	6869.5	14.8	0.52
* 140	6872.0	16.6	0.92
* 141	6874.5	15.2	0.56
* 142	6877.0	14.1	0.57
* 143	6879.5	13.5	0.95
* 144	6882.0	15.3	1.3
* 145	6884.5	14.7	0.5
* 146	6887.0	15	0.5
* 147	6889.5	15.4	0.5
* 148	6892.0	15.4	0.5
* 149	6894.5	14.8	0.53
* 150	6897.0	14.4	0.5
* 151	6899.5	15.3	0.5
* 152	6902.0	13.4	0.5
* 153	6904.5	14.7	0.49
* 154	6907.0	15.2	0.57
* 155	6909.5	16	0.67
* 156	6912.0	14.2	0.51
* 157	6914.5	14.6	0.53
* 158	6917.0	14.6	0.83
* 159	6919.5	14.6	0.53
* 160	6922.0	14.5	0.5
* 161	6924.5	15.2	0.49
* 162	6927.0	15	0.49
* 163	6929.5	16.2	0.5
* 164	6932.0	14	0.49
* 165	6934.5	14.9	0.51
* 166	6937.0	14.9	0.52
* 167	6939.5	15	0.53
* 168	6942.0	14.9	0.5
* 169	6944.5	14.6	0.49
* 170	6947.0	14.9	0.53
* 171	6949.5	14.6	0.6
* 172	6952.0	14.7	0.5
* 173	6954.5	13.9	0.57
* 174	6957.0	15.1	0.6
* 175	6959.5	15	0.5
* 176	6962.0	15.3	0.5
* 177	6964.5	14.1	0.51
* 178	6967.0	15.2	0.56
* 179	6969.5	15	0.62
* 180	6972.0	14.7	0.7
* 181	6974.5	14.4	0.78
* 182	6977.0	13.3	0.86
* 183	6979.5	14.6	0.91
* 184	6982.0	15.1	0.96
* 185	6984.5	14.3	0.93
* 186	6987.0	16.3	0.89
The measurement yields 0.021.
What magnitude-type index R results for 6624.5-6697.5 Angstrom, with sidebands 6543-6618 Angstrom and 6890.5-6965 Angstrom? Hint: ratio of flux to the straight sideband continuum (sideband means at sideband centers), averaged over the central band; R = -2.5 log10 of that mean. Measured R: 0.05 mag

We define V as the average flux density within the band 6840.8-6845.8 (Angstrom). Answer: 14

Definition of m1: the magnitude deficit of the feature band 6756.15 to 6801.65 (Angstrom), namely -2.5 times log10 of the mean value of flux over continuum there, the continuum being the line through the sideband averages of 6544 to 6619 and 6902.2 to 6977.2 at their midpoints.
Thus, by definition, 0.099 mag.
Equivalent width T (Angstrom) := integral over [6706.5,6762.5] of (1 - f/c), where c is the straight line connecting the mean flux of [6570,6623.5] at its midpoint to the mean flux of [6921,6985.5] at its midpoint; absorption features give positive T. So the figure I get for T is 2.0 Angstrom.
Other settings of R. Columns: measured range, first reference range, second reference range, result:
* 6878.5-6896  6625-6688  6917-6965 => 0.010 mag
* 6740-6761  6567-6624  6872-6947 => 0.068 mag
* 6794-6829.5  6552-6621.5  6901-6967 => 0.074 mag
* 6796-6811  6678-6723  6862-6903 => 0.071 mag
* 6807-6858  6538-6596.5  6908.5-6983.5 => 0.050 mag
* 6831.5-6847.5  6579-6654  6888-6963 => 0.049 mag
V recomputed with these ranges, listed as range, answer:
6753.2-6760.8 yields 15.1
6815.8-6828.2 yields 14.8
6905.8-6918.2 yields 14.9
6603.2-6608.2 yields 15.9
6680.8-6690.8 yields 16.7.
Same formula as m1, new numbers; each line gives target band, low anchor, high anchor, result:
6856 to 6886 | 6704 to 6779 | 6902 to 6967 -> 0.02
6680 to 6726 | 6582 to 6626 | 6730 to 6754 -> -0.04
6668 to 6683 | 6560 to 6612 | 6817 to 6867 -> 0.03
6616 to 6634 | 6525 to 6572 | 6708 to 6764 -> 0.04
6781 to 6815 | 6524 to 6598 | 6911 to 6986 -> 0.10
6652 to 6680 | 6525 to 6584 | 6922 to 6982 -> 0.06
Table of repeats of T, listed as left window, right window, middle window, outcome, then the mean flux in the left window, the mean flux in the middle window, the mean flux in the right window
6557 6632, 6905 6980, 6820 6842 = 0.8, 16.9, 14.9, 14.8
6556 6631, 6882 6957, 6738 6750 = 0.7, 16.9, 15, 14.8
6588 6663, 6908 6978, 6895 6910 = 0.2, 16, 14.8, 14.8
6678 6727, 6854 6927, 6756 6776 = 1.1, 16.2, 14.8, 14.8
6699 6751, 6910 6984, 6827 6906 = 1.5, 15.8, 14.9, 14.7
